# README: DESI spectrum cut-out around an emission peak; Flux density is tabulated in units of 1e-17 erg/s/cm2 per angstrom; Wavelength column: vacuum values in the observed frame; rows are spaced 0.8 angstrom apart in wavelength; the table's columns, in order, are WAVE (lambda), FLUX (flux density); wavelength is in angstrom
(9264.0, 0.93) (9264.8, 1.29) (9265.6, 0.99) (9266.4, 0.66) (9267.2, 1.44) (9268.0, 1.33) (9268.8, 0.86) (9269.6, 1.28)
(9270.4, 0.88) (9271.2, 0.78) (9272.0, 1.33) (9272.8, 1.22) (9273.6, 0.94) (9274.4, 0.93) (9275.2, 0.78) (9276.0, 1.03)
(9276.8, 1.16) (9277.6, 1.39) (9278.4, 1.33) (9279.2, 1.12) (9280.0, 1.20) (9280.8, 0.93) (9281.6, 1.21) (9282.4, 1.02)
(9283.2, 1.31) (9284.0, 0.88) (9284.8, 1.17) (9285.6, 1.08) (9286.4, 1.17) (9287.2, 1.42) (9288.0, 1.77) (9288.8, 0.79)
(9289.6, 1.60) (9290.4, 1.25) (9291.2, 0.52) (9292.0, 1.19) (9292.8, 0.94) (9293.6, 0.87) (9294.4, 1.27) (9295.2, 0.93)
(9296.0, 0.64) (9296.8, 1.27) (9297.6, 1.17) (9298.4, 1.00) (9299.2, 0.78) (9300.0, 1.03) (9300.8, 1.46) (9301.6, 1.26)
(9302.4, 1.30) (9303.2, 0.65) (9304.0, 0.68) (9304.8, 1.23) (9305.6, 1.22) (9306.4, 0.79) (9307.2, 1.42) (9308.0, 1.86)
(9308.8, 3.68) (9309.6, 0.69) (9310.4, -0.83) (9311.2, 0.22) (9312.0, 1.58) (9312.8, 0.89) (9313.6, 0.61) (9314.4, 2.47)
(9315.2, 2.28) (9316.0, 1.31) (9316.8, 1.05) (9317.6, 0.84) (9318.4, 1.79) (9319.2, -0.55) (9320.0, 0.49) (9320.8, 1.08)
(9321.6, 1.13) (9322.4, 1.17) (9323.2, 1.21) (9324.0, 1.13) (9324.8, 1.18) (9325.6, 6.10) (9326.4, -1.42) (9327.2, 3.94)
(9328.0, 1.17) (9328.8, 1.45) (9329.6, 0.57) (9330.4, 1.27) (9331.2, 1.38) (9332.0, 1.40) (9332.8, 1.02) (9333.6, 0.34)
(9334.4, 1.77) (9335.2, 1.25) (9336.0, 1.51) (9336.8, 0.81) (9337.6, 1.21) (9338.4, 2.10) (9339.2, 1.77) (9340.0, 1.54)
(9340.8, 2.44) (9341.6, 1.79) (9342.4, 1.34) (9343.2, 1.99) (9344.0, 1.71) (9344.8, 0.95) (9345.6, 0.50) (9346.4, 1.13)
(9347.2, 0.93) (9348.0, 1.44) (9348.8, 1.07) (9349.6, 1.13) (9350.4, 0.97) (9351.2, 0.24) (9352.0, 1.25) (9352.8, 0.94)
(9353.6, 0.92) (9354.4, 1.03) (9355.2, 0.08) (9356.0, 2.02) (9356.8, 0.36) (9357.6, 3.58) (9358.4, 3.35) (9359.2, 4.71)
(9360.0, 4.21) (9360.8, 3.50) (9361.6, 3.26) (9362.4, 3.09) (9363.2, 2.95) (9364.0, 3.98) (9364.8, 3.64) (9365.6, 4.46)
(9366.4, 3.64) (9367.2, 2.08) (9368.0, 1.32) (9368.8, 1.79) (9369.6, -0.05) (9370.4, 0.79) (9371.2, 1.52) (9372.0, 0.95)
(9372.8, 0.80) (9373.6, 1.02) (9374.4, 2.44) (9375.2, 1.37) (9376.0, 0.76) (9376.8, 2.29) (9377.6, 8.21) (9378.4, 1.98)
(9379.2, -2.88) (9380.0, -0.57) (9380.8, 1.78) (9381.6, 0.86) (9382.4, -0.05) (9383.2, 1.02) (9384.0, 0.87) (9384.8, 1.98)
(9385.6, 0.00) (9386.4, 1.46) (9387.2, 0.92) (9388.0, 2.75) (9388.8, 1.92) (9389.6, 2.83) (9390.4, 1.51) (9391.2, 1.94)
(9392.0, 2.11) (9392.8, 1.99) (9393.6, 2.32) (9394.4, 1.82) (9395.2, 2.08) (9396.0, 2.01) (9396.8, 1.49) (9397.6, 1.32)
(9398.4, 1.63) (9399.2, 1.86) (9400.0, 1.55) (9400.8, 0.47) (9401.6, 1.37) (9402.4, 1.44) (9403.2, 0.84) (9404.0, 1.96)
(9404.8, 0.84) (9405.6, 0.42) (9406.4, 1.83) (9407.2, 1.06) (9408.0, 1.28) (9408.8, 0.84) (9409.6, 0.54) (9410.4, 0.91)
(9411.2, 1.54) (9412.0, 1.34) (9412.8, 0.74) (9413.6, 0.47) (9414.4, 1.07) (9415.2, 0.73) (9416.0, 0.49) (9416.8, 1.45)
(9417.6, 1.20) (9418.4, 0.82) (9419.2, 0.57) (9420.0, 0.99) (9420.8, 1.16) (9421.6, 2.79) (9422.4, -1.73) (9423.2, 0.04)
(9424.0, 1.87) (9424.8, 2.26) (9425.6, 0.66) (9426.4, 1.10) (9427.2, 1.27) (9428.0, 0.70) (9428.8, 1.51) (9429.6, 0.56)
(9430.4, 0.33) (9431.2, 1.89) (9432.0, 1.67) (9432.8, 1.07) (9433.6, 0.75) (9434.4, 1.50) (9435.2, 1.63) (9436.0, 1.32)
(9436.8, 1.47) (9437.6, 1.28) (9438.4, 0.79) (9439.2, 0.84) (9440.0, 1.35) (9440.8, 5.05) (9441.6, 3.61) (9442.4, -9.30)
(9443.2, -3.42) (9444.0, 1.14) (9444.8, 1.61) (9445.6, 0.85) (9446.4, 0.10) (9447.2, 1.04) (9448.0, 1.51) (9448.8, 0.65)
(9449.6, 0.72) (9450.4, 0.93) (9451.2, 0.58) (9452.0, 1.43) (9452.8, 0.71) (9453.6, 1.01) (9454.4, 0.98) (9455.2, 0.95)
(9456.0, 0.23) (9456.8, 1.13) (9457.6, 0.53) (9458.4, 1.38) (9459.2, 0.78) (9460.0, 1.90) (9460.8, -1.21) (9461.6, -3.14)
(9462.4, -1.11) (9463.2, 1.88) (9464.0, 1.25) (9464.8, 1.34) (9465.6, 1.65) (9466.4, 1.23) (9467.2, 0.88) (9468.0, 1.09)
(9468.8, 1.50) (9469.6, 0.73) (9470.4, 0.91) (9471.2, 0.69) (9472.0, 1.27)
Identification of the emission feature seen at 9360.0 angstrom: H-alpha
